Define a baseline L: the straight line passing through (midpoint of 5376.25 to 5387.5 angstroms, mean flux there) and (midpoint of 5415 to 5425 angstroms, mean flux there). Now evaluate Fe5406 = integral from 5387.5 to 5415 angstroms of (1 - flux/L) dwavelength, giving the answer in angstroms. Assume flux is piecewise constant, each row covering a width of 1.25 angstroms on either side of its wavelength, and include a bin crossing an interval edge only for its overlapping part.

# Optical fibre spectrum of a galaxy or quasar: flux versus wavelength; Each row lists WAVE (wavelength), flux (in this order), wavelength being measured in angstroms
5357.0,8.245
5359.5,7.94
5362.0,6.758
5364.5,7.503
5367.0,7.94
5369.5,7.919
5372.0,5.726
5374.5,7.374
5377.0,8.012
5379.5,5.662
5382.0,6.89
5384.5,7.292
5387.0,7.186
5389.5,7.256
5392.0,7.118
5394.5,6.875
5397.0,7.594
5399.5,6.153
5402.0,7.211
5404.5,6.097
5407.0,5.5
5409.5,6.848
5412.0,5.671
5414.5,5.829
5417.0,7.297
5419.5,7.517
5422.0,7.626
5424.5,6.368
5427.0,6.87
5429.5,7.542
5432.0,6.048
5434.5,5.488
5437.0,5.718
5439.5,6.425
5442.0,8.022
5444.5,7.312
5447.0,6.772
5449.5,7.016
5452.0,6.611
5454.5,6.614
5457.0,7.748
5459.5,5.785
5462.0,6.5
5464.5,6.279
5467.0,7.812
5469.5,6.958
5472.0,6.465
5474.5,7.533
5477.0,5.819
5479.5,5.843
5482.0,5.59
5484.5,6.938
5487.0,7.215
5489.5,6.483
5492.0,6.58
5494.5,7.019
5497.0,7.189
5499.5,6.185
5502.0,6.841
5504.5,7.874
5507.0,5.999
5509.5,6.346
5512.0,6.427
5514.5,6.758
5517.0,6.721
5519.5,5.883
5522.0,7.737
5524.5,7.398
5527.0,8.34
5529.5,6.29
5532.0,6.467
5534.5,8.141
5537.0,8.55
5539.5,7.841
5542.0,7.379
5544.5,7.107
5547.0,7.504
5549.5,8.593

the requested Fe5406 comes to 1.8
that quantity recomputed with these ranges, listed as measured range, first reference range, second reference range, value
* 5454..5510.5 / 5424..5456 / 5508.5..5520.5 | -1.14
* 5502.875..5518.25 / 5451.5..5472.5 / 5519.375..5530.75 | 0.97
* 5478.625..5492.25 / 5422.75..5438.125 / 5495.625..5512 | 0.39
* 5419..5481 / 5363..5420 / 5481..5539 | 1.54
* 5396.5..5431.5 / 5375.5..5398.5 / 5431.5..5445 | 0.39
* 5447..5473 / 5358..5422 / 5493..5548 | 0.89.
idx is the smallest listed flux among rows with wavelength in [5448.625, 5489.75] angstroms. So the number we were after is 5.59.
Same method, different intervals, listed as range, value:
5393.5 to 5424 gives 5.5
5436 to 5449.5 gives 5.718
